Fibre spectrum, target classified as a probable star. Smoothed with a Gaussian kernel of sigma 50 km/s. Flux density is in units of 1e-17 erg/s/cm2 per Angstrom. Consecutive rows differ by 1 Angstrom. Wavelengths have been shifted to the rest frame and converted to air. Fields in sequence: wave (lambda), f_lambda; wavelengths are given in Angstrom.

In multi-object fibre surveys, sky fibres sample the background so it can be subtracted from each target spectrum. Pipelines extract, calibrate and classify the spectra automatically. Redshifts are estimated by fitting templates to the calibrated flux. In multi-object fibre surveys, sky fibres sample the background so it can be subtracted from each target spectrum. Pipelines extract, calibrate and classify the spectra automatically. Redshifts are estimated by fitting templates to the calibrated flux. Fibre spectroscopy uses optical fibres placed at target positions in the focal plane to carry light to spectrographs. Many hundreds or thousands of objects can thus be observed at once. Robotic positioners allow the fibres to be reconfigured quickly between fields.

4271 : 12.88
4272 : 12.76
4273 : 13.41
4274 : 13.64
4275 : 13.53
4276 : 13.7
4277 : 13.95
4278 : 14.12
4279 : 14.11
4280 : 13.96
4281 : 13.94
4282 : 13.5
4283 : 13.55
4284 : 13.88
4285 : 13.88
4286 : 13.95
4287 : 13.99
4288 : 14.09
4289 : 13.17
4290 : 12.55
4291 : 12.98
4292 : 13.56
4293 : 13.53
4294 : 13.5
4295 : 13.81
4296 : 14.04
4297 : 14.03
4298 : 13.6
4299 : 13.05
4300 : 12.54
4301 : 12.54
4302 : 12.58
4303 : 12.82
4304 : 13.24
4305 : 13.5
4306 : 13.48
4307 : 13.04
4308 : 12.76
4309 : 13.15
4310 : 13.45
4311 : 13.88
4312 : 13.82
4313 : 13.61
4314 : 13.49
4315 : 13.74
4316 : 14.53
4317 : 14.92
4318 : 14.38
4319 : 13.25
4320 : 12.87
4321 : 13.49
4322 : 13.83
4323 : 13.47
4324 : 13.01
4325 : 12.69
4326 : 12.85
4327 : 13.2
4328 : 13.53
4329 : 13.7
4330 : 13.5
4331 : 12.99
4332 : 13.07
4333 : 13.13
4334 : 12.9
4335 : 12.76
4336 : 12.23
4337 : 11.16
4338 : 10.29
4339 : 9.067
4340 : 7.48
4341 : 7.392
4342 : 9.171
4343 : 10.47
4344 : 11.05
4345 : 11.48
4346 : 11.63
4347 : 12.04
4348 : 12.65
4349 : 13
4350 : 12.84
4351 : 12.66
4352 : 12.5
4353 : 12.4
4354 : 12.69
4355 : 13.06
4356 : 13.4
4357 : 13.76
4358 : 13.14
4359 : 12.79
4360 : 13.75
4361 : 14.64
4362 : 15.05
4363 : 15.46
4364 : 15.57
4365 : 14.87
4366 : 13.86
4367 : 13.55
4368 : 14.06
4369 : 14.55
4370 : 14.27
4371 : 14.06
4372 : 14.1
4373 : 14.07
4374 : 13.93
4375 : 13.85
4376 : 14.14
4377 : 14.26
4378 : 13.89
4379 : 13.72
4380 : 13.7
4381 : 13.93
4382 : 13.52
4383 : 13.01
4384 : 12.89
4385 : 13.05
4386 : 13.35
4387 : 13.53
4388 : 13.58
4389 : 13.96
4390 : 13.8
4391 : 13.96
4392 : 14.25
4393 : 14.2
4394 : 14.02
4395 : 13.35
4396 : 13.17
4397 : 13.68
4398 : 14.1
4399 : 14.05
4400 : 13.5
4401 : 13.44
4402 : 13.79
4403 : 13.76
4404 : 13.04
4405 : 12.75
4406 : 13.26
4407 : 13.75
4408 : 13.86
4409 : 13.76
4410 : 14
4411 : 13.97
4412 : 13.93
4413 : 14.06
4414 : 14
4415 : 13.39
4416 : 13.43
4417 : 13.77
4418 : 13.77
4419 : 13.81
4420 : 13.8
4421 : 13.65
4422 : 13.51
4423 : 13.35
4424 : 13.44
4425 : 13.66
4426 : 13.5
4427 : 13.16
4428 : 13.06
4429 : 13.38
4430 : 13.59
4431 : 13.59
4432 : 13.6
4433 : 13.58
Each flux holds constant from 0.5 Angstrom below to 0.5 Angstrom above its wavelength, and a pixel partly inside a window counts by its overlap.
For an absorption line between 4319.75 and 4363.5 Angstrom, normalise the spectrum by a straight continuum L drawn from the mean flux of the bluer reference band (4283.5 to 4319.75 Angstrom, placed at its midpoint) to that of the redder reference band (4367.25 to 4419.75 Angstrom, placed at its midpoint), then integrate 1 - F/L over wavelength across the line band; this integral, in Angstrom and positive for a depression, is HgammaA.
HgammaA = 3.7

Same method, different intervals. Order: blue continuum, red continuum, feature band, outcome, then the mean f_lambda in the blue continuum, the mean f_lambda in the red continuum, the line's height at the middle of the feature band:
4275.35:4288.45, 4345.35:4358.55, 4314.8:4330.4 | -0.4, 13.9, 12.7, 13.2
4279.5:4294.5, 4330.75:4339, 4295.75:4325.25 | -1.3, 13.6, 12.1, 12.9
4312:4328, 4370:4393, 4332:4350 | 3.3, 13.6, 13.8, 13.6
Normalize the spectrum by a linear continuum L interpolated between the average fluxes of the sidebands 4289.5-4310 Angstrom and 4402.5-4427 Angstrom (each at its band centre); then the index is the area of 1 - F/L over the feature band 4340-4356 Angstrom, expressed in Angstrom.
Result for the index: 2.2 Angstrom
